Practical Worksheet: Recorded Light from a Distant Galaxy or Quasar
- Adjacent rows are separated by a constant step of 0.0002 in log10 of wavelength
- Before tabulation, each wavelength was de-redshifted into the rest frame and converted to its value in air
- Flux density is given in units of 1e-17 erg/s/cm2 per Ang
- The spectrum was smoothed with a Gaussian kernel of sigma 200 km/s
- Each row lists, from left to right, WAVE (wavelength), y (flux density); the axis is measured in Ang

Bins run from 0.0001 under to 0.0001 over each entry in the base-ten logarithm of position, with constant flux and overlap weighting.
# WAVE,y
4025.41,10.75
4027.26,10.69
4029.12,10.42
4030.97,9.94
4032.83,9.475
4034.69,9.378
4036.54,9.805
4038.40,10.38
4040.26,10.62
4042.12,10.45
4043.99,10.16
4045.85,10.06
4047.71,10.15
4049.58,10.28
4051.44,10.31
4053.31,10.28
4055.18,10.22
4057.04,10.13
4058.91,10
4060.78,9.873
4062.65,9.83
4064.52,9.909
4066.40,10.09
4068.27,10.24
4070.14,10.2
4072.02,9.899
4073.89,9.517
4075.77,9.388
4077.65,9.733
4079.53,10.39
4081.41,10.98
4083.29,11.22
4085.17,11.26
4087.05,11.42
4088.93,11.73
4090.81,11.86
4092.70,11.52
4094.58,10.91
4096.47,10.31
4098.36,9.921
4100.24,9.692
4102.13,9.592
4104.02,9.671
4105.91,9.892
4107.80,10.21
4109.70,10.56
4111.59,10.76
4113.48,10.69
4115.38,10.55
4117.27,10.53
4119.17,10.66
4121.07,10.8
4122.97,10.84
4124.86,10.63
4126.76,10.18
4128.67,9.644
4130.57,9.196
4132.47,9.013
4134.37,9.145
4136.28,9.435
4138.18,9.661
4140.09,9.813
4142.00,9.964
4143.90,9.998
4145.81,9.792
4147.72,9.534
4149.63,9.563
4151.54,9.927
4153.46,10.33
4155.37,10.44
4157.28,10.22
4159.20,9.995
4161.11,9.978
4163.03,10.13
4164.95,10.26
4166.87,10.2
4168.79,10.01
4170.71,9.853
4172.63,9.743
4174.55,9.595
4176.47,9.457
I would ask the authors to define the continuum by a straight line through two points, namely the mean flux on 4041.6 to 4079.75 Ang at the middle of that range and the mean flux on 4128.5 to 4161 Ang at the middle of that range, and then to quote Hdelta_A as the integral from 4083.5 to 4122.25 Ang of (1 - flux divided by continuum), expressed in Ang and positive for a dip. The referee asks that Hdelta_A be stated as -2.9 Ang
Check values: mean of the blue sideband 10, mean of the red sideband 9.76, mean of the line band 10.6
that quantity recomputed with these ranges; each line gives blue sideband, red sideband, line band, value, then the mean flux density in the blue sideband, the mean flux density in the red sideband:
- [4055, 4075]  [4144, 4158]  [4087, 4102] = -1.3 Ang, 9.98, 9.97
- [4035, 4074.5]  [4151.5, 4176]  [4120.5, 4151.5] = 0.8 Ang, 10.1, 10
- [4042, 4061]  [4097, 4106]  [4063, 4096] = -2.1 Ang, 10.2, 9.77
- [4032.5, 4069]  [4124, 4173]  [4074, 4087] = -0.6 Ang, 10.1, 9.87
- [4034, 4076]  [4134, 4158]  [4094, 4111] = -0.2 Ang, 10.1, 9.85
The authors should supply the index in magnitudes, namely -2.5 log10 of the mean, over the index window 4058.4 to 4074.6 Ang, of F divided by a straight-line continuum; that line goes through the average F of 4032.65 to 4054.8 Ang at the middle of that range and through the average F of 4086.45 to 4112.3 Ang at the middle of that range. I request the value 0.04 mag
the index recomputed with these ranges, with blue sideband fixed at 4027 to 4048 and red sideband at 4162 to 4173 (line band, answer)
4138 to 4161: 0.01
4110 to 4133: -0.03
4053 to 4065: 0.01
